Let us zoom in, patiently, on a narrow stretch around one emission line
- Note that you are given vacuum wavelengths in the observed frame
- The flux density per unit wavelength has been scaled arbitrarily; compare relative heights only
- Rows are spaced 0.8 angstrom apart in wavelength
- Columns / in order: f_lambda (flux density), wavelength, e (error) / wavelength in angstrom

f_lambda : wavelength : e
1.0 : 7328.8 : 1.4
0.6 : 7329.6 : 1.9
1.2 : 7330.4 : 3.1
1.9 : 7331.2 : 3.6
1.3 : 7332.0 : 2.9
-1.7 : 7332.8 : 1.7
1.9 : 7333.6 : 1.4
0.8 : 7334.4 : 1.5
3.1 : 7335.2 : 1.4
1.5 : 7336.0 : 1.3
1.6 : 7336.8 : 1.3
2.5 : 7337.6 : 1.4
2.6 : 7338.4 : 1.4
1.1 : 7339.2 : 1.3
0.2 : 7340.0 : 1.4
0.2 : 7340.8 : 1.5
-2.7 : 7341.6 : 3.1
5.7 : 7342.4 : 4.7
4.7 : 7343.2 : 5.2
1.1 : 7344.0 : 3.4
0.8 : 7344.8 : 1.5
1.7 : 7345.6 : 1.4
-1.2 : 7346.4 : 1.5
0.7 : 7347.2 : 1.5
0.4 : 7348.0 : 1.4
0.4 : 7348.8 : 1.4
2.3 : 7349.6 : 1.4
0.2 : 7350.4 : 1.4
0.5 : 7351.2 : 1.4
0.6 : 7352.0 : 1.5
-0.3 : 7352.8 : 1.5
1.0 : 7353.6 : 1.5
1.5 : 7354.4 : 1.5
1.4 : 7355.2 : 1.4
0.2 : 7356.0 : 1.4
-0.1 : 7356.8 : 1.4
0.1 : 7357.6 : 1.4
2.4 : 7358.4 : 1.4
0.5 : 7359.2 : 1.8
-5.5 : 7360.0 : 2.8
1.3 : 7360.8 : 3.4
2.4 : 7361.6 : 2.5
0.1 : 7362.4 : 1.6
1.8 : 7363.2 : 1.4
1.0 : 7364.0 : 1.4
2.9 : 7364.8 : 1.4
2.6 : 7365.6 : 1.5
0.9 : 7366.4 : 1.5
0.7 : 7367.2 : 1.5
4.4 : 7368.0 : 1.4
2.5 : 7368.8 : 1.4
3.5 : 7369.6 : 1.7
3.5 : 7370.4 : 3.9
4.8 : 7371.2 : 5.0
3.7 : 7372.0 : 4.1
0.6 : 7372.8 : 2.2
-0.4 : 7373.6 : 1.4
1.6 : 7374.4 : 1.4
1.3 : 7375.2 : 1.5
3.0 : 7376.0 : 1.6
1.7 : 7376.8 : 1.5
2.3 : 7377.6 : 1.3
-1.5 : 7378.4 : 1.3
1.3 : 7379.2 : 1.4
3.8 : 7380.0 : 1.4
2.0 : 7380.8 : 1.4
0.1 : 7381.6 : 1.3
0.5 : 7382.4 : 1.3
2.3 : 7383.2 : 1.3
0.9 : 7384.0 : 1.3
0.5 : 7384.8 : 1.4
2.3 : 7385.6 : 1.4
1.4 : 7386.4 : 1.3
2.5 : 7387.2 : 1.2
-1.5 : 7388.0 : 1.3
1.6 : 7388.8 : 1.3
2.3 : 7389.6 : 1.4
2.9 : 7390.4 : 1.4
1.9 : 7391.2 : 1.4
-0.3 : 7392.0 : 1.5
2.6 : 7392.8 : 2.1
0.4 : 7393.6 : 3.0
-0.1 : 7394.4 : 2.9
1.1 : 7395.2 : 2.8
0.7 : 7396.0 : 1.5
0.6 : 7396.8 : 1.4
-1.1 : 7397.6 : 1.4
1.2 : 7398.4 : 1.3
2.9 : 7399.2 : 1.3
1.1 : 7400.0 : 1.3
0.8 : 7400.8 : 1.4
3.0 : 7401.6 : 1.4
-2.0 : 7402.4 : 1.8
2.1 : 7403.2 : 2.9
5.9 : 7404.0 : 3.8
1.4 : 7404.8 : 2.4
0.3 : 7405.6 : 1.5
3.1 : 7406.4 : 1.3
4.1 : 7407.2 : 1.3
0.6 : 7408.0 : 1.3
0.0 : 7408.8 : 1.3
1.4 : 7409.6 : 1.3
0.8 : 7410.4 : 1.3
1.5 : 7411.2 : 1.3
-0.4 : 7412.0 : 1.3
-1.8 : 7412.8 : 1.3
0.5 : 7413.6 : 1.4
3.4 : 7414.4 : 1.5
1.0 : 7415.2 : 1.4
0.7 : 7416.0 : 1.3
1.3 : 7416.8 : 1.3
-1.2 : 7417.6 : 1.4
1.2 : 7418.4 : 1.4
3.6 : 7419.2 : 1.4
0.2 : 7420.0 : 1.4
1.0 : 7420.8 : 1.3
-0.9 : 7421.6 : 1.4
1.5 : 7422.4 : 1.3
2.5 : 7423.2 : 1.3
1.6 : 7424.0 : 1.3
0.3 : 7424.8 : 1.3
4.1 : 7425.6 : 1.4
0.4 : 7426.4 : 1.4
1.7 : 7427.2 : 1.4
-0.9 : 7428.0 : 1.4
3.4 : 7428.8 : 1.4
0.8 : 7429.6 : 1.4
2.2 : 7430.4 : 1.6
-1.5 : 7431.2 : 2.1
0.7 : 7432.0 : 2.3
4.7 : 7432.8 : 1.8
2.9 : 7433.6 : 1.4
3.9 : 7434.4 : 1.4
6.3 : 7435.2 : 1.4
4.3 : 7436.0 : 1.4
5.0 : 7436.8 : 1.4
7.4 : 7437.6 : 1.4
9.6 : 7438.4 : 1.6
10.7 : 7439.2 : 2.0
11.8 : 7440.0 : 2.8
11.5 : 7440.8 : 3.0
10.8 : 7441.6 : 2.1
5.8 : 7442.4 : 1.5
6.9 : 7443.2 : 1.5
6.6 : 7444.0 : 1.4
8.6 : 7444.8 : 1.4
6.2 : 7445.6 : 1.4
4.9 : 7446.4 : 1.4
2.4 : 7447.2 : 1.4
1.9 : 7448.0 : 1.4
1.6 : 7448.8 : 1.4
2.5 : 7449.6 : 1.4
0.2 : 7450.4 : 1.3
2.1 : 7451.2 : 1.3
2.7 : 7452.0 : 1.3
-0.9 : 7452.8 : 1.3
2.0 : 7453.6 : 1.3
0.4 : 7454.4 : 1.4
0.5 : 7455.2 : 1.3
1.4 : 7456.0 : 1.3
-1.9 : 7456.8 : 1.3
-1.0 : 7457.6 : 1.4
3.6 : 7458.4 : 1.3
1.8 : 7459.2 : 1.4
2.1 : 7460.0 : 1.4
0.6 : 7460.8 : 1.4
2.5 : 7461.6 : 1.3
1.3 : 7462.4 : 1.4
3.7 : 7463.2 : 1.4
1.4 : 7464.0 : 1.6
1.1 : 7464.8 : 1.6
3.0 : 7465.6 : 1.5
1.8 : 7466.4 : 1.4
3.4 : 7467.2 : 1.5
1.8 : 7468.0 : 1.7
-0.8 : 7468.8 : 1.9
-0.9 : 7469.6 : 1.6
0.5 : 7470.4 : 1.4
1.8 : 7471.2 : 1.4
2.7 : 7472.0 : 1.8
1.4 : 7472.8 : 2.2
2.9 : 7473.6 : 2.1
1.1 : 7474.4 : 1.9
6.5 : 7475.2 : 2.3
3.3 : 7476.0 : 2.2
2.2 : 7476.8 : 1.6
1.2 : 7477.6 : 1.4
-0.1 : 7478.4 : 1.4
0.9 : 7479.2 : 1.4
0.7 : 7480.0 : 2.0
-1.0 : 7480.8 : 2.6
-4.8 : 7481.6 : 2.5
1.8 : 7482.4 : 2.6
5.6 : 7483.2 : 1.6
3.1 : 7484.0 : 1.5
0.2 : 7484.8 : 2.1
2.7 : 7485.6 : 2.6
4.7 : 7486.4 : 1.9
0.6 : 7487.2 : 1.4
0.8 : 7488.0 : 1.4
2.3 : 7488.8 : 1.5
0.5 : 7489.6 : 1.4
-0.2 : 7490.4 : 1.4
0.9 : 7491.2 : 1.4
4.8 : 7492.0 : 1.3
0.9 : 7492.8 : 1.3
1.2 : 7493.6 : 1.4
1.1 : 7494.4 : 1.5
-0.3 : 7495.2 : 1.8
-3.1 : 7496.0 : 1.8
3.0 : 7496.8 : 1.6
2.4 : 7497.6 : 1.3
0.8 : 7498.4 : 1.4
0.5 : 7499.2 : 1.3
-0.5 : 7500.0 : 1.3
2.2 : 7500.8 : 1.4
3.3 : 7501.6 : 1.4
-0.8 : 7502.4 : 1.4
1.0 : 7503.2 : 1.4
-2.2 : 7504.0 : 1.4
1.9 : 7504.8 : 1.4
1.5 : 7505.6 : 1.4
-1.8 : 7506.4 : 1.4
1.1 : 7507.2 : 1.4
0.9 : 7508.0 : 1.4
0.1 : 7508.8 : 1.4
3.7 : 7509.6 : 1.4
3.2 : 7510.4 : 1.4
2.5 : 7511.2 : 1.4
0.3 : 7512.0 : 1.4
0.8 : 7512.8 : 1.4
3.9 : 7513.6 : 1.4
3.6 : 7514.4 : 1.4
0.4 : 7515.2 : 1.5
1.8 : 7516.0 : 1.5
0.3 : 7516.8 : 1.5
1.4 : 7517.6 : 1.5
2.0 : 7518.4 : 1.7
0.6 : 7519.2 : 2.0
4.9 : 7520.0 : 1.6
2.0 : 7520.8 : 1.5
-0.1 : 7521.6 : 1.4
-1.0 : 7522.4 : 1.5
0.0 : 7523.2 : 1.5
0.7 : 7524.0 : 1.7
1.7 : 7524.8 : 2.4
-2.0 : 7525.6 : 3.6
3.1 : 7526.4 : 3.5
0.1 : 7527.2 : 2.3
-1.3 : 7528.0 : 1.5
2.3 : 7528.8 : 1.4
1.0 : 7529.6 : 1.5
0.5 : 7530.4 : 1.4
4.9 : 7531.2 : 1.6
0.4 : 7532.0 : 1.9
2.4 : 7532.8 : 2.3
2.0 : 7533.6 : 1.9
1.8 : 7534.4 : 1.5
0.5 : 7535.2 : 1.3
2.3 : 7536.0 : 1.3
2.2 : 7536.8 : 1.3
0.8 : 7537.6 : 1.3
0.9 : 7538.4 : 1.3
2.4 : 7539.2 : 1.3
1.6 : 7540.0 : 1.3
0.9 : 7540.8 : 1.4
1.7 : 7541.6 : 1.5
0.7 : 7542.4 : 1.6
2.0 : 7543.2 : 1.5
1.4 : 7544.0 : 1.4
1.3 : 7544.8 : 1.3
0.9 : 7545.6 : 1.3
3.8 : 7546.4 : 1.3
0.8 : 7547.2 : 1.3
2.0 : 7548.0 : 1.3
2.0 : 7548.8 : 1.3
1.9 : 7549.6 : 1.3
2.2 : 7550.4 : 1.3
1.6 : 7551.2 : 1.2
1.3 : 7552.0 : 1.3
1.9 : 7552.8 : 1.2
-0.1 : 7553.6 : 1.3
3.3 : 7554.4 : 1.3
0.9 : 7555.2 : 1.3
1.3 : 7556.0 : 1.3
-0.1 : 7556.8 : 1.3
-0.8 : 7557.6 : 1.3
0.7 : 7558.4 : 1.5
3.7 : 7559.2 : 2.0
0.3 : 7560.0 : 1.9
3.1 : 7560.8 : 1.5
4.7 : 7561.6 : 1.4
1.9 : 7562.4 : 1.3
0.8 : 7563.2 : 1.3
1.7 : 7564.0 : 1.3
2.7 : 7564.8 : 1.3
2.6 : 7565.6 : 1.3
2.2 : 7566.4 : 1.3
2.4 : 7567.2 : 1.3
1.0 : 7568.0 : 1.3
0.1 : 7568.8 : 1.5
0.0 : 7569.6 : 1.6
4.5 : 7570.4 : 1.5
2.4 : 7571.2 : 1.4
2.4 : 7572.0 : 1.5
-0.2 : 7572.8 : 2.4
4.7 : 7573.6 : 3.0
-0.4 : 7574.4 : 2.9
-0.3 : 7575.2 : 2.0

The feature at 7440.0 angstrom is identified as [O II] 3727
